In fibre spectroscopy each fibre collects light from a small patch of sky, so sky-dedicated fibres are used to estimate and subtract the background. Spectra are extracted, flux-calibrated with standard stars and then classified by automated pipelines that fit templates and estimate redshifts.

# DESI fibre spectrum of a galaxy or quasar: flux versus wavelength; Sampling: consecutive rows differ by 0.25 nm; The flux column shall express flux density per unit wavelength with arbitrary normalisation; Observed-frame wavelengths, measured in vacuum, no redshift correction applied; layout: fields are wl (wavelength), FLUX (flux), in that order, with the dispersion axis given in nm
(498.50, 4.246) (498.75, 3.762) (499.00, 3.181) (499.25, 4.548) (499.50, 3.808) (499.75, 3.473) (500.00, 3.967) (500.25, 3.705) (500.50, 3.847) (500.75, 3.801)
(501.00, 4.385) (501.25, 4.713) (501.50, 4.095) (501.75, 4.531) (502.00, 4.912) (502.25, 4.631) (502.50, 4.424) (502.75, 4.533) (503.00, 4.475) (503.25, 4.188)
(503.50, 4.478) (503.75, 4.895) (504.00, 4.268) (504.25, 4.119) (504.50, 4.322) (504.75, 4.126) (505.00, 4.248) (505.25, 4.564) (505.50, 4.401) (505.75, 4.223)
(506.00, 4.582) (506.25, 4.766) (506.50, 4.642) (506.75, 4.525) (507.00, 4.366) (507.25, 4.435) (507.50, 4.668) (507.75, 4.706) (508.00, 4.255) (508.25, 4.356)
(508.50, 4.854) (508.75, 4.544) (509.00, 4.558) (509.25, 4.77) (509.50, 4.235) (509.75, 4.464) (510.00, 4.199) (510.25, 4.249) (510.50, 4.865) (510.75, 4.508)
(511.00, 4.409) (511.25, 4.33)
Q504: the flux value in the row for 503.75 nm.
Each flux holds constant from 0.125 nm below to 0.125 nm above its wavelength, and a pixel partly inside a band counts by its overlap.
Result 4.895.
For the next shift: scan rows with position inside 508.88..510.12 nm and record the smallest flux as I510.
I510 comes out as 4.199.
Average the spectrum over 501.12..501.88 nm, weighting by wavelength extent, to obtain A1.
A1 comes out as 4.45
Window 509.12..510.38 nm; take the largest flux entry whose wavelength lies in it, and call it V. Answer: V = 4.77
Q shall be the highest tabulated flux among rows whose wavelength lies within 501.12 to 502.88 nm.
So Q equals 4.912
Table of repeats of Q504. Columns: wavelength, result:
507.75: 4.706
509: 4.558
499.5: 3.808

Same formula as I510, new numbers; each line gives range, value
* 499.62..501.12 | 3.473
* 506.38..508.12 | 4.255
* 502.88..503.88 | 4.188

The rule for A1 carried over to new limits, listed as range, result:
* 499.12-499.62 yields 4.17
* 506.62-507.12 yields 4.45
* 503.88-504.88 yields 4.21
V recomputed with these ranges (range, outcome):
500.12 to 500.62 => 3.847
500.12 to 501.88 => 4.713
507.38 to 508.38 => 4.706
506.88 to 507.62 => 4.668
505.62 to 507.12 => 4.766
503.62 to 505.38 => 4.895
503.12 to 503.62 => 4.478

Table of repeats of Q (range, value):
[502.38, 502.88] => 4.533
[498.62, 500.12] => 4.548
